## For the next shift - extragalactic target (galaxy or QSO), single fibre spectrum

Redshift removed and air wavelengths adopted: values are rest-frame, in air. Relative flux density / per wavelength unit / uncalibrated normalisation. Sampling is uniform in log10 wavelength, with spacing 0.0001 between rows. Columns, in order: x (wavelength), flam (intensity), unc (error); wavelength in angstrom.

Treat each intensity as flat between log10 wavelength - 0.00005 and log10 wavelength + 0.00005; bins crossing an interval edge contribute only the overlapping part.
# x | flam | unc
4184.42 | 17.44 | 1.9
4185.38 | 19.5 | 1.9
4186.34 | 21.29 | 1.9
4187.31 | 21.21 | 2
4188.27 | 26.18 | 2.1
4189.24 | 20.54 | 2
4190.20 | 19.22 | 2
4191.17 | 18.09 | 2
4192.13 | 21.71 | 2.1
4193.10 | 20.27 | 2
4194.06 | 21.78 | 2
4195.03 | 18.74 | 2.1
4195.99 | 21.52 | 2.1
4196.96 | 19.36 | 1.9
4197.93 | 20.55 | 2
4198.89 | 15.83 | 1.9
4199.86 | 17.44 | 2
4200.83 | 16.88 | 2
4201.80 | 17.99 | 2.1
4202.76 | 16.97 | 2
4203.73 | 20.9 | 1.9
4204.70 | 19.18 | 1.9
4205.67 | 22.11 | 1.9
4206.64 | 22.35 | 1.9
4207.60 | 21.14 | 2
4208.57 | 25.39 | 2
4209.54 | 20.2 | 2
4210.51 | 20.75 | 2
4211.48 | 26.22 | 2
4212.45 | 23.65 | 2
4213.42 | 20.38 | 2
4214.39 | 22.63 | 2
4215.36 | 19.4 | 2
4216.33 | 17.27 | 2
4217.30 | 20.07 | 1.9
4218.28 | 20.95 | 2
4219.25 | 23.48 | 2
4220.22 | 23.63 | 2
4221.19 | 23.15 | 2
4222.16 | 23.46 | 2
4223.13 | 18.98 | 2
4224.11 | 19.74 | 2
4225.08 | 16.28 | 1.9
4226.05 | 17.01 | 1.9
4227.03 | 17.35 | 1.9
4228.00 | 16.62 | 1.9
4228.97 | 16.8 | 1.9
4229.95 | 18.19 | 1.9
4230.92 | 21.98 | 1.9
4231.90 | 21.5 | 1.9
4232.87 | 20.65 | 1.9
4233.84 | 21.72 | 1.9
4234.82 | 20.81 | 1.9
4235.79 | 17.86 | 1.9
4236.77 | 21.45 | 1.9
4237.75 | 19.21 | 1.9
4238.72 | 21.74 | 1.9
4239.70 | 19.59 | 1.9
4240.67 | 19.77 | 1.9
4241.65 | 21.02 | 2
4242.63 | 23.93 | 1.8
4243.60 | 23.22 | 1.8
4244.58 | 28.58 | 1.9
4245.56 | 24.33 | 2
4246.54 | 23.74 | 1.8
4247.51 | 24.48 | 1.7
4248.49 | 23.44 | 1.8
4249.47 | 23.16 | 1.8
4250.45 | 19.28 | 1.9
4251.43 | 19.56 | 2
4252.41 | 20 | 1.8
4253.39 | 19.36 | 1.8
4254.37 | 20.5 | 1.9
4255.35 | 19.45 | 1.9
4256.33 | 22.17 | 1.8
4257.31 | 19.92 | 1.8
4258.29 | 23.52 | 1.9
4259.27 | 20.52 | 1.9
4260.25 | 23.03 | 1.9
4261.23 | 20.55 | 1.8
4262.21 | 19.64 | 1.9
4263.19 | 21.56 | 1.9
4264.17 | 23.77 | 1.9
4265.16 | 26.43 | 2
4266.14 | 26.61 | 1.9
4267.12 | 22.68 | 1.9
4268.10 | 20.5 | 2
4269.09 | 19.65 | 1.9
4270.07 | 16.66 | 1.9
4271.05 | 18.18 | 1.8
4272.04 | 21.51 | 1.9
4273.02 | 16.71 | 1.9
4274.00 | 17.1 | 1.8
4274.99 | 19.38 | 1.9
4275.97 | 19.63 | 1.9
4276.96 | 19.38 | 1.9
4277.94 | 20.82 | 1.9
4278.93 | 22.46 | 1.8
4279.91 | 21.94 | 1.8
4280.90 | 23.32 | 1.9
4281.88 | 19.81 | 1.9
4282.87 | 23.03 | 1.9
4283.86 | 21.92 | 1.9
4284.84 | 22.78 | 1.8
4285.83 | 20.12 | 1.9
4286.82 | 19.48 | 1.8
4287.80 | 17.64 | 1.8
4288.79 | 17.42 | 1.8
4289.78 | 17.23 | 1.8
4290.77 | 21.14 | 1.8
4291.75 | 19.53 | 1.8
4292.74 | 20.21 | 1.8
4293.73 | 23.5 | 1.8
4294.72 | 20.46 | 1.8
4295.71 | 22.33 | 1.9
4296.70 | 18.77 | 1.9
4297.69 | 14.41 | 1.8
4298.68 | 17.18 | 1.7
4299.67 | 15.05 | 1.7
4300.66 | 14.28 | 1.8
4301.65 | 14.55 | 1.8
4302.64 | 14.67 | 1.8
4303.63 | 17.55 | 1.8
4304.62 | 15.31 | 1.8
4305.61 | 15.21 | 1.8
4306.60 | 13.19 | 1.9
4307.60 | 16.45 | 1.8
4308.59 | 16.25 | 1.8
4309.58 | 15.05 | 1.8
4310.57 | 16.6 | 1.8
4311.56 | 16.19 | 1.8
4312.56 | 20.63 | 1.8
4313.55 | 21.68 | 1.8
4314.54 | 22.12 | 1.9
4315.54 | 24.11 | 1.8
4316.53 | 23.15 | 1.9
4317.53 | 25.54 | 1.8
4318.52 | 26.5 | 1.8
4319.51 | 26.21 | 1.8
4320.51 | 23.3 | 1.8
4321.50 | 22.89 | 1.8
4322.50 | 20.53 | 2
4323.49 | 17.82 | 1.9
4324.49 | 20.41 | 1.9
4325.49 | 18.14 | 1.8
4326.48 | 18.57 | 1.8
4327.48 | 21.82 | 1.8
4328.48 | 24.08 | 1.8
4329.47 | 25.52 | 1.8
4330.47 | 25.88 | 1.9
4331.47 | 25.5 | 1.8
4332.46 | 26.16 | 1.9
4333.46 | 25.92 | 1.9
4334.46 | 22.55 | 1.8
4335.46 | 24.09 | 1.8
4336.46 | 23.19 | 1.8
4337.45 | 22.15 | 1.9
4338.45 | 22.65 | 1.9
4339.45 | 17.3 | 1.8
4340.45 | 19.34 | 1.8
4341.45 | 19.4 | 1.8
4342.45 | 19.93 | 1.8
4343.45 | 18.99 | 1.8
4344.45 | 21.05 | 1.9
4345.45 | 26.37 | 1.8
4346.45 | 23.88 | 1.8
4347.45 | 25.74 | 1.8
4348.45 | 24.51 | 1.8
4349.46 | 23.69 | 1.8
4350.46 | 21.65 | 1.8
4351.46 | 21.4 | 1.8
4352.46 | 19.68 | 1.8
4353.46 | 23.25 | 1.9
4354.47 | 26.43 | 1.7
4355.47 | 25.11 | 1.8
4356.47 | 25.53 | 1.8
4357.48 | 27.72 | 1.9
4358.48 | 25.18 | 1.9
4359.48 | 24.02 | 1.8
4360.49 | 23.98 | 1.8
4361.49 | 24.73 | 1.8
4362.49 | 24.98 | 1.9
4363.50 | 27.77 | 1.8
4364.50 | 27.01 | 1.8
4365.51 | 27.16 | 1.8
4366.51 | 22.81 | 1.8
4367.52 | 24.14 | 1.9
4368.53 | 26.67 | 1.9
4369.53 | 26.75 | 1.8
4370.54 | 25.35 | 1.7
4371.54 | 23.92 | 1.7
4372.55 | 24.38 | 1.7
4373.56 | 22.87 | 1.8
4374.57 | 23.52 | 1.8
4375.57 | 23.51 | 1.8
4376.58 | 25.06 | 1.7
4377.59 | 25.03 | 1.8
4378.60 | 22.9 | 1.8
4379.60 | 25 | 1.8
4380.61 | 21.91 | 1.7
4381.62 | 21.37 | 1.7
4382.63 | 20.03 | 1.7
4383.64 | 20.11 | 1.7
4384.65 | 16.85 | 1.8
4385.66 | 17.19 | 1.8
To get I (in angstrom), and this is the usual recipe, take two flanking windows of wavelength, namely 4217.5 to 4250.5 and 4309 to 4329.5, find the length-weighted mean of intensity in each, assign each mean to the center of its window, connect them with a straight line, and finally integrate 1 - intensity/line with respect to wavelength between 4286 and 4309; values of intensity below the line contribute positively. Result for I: 4.1 angstrom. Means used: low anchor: 21.1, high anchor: 21.4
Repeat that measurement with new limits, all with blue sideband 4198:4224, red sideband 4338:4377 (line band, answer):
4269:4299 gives 3.3 angstrom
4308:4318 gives 1.2 angstrom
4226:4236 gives 0.9 angstrom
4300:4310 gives 3.3 angstrom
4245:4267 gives -0.4 angstrom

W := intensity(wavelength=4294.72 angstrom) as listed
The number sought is 20.46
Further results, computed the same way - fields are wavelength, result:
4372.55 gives 24.38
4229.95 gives 18.19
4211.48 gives 26.22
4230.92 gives 21.98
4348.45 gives 24.51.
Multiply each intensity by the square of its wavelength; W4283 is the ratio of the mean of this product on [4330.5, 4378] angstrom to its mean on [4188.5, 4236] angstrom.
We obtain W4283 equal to 1.3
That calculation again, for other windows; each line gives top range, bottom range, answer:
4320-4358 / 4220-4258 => 1.14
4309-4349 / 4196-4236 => 1.16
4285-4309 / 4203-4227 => 0.87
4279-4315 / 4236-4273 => 0.88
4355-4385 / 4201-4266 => 1.22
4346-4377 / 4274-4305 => 1.33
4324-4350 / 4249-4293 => 1.13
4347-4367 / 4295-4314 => 1.52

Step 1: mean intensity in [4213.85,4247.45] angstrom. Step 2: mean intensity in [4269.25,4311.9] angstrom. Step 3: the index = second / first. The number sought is 0.9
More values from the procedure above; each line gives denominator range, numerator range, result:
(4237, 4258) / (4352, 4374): 1.15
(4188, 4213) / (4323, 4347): 1.08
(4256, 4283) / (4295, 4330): 0.92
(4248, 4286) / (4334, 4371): 1.13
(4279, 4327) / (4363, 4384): 1.24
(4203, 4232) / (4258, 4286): 1.02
